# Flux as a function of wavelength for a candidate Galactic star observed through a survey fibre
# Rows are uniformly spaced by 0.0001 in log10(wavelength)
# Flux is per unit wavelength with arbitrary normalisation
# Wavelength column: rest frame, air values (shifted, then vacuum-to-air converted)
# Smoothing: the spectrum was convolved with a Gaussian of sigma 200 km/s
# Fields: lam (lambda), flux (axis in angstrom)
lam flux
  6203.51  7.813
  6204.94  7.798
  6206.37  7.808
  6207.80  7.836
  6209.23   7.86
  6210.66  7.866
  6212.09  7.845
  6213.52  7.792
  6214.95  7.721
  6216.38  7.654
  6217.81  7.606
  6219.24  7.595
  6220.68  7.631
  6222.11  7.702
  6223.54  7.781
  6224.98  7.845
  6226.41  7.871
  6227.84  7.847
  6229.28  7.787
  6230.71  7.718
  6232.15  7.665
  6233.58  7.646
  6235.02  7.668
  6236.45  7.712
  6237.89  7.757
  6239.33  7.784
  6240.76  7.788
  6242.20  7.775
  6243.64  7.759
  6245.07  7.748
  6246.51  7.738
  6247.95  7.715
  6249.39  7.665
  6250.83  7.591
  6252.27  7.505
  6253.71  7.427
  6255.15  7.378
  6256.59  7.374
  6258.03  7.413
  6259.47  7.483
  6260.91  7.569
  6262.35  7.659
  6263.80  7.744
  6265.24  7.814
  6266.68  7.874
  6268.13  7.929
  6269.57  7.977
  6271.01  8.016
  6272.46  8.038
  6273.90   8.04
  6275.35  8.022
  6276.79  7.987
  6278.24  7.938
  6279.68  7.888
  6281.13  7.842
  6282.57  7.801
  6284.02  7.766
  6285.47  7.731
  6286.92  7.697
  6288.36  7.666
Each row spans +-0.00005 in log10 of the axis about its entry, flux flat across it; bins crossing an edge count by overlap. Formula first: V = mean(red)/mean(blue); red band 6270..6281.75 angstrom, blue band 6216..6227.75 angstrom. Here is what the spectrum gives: 1.0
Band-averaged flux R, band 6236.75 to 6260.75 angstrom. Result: 7.62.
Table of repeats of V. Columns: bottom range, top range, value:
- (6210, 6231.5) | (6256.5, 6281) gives 1.01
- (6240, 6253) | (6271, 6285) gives 1.03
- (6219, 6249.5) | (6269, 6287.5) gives 1.02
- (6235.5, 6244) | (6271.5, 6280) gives 1.03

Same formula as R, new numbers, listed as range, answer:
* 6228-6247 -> 7.74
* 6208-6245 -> 7.75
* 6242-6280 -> 7.74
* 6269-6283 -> 7.96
